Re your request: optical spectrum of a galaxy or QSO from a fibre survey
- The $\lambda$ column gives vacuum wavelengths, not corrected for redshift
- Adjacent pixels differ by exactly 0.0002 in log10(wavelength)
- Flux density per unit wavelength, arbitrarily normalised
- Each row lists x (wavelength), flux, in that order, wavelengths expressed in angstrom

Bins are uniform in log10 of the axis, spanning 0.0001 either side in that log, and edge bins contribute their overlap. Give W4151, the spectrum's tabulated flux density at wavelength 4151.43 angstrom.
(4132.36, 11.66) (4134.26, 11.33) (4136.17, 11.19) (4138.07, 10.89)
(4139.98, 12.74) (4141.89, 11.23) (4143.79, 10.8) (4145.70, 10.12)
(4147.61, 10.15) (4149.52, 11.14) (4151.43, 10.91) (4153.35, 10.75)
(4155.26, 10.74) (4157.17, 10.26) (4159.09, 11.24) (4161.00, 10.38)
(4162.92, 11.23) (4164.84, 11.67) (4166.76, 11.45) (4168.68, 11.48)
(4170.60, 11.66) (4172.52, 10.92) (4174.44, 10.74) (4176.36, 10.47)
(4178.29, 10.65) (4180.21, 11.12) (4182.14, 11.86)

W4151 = 10.91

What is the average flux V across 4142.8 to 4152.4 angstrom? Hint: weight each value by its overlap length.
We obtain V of 10.6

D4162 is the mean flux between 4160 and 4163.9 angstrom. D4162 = 10.8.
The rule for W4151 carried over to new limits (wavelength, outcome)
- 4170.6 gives 11.66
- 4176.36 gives 10.47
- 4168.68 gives 11.48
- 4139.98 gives 12.74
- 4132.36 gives 11.66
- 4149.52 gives 11.14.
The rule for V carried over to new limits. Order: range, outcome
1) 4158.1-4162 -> 10.8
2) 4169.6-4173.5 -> 11.3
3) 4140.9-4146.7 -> 10.7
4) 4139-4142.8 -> 12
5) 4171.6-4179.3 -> 10.7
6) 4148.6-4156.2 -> 10.9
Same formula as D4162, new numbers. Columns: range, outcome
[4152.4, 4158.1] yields 10.6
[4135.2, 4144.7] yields 11.4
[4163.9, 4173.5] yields 11.4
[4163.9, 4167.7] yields 11.6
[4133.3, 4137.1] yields 11.3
